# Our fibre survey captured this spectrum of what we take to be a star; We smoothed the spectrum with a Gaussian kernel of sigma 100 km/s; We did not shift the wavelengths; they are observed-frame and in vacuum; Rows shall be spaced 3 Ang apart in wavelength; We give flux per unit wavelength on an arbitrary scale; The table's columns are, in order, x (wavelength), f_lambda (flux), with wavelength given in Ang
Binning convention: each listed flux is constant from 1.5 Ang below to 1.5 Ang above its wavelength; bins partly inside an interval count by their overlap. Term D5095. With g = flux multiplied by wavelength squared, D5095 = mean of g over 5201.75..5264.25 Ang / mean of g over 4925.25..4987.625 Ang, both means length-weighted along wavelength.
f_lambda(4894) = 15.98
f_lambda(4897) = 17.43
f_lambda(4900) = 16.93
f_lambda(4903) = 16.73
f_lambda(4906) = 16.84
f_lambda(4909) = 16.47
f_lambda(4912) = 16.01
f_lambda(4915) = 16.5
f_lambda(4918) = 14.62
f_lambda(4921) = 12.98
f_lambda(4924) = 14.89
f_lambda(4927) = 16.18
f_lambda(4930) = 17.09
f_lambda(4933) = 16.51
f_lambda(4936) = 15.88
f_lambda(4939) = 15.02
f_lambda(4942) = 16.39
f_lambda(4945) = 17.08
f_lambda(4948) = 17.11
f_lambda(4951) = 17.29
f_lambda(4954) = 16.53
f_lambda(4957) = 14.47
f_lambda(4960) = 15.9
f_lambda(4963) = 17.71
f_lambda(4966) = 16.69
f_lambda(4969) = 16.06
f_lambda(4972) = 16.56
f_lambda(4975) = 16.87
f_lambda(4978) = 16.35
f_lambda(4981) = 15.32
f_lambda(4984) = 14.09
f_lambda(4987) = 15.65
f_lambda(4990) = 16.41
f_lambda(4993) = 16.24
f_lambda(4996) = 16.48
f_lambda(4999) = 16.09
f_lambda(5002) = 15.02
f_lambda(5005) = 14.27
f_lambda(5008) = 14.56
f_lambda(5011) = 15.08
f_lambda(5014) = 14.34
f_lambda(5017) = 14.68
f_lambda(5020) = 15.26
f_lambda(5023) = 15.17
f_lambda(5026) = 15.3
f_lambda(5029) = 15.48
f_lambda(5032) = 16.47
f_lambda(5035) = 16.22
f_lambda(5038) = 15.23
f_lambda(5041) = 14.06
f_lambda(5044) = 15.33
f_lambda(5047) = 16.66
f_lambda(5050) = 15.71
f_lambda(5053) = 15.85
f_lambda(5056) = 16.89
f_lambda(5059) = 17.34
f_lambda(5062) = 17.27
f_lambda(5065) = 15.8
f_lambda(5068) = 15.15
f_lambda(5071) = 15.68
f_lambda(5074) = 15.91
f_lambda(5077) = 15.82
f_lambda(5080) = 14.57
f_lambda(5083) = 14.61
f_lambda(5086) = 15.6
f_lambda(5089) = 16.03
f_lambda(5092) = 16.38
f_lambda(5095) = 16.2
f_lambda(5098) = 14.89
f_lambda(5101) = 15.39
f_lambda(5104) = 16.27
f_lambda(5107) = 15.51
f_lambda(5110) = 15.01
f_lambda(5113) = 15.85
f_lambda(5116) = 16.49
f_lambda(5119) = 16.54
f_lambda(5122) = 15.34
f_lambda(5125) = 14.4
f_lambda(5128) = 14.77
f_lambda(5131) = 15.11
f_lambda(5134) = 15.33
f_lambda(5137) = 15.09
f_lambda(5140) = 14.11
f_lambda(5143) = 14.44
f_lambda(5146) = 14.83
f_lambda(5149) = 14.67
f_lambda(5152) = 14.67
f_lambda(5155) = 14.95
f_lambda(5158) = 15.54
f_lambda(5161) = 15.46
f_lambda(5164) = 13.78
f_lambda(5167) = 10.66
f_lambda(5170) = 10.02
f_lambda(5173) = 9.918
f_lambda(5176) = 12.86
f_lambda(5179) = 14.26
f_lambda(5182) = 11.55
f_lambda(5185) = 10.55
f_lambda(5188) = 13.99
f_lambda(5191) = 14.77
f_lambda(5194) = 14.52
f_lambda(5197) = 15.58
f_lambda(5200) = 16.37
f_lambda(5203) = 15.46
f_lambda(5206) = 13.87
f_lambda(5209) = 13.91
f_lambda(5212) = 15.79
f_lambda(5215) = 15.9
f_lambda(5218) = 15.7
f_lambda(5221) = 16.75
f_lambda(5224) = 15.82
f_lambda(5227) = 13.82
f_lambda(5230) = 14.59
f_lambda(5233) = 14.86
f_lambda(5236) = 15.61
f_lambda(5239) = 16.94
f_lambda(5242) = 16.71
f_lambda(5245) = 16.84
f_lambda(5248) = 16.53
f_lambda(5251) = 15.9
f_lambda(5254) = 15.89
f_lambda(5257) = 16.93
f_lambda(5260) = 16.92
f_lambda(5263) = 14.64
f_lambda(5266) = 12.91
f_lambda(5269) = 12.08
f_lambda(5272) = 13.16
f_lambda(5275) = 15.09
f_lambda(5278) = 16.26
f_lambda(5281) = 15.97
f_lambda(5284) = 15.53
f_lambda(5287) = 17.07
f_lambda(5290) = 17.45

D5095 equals 1.1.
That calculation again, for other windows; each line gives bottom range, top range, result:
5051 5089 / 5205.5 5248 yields 1.04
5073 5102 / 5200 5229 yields 1.03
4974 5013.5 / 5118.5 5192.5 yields 0.95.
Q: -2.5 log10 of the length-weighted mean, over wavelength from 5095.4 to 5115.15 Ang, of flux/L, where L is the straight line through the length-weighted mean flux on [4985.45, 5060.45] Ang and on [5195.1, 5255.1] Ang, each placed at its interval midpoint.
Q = 0.00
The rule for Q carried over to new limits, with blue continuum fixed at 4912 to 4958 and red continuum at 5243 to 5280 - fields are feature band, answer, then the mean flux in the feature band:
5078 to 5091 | 0.025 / 15.3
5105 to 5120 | -0.020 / 15.9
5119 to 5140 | 0.035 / 15.1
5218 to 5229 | -0.006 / 15.5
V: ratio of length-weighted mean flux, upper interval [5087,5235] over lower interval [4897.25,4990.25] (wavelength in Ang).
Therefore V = 0.9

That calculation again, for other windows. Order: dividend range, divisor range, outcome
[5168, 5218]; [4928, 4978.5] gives 0.84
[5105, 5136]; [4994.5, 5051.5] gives 1.01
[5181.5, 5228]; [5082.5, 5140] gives 0.95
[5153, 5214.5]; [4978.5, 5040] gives 0.89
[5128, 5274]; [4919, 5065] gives 0.92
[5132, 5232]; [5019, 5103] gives 0.91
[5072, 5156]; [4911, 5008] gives 0.96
